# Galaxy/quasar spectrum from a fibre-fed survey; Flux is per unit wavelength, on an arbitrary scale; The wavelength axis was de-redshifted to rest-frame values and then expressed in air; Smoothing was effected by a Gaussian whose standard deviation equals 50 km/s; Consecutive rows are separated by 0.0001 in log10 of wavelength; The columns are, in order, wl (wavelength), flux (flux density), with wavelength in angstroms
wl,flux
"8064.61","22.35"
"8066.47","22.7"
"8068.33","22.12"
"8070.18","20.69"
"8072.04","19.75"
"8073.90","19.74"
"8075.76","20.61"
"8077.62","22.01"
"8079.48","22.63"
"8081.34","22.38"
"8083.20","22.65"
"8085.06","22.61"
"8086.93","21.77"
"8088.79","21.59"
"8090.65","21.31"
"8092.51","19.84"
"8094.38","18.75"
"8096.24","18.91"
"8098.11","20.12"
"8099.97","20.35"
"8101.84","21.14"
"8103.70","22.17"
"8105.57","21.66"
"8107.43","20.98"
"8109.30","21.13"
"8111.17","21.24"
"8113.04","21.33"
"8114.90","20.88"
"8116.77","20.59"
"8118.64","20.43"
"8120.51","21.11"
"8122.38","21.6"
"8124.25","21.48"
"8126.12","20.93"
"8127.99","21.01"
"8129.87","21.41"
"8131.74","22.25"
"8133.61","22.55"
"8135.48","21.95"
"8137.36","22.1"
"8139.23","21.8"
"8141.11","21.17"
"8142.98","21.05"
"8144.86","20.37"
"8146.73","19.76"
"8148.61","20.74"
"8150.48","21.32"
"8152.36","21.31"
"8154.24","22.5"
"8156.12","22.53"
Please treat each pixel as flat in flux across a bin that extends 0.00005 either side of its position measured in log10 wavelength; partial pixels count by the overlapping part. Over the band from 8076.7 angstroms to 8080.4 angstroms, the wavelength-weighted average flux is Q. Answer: 22.3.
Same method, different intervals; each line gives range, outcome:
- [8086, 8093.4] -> 21.2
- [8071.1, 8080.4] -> 20.9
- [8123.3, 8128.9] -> 21.2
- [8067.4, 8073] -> 20.9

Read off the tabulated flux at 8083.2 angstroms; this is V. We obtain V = 22.65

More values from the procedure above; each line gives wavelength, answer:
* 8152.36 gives 21.31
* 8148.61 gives 20.74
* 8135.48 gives 21.95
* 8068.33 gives 22.12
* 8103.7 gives 22.17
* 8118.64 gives 20.43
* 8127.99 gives 21.01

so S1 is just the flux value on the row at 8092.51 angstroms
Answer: 19.84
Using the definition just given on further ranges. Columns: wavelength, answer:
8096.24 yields 18.91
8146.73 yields 19.76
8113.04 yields 21.33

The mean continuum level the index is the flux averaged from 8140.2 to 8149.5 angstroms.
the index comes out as 20.6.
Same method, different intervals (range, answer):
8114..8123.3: 20.9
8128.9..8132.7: 21.8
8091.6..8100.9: 19.6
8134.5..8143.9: 21.6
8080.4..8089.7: 22.2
